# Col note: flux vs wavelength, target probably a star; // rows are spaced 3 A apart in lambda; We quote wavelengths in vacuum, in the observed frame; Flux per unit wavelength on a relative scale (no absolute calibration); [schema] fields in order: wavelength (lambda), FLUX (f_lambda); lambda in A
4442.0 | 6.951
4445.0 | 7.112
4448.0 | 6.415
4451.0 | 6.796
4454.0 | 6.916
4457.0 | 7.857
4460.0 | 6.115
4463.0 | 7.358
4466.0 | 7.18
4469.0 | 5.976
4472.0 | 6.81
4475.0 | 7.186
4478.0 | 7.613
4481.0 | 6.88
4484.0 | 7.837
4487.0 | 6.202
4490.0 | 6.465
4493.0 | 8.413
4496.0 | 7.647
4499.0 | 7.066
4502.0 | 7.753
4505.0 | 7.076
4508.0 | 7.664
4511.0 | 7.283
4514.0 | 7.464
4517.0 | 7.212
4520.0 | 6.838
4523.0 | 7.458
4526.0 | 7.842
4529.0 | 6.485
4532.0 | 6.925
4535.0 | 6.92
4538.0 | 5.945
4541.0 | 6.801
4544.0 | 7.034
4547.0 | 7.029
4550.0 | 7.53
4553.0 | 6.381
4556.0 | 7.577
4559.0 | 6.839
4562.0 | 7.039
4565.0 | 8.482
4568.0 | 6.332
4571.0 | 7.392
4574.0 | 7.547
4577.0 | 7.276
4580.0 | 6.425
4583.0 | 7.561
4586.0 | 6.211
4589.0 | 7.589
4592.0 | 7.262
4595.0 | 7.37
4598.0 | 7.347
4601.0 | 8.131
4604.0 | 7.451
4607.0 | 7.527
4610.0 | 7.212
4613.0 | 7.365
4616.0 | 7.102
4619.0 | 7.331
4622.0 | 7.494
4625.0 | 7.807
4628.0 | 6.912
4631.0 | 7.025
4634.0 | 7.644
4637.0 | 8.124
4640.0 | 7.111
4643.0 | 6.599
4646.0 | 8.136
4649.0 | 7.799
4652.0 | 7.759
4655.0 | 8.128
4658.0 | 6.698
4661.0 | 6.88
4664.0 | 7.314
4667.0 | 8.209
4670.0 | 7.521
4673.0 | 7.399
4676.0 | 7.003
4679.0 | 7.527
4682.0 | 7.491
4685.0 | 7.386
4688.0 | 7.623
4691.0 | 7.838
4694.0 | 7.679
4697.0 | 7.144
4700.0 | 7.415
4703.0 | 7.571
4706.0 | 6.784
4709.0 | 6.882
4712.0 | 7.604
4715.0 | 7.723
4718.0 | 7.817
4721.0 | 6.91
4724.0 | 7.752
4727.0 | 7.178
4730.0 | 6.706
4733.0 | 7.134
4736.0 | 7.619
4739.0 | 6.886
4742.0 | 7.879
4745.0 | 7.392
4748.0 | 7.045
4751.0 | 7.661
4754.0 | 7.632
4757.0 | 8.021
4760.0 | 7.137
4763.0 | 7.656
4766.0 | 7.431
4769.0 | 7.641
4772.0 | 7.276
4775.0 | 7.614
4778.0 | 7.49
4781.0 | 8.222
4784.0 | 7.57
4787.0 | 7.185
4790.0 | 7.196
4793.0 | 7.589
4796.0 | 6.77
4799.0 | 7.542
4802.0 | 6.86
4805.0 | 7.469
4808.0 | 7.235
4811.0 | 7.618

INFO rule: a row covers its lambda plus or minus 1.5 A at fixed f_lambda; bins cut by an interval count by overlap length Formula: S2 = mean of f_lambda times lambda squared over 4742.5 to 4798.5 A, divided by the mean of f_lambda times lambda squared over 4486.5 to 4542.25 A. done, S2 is 1.17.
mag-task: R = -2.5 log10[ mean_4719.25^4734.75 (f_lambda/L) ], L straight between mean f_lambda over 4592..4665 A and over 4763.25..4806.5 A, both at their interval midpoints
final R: 0.040 mag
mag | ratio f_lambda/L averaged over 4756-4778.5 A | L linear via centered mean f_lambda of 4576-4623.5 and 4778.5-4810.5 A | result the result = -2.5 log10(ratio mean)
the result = -0.02 mag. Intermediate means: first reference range 7.29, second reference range 7.38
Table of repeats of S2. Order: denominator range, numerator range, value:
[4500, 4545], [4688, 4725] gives 1.13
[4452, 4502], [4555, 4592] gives 1.05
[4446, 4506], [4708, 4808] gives 1.18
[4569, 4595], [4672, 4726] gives 1.09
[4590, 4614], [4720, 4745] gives 1.03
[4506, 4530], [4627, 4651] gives 1.08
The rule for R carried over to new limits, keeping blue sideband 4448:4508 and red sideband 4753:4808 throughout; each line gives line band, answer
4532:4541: 0.09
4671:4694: -0.02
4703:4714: 0.03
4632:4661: -0.03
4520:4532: 0.00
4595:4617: -0.03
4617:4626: -0.03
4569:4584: 0.00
